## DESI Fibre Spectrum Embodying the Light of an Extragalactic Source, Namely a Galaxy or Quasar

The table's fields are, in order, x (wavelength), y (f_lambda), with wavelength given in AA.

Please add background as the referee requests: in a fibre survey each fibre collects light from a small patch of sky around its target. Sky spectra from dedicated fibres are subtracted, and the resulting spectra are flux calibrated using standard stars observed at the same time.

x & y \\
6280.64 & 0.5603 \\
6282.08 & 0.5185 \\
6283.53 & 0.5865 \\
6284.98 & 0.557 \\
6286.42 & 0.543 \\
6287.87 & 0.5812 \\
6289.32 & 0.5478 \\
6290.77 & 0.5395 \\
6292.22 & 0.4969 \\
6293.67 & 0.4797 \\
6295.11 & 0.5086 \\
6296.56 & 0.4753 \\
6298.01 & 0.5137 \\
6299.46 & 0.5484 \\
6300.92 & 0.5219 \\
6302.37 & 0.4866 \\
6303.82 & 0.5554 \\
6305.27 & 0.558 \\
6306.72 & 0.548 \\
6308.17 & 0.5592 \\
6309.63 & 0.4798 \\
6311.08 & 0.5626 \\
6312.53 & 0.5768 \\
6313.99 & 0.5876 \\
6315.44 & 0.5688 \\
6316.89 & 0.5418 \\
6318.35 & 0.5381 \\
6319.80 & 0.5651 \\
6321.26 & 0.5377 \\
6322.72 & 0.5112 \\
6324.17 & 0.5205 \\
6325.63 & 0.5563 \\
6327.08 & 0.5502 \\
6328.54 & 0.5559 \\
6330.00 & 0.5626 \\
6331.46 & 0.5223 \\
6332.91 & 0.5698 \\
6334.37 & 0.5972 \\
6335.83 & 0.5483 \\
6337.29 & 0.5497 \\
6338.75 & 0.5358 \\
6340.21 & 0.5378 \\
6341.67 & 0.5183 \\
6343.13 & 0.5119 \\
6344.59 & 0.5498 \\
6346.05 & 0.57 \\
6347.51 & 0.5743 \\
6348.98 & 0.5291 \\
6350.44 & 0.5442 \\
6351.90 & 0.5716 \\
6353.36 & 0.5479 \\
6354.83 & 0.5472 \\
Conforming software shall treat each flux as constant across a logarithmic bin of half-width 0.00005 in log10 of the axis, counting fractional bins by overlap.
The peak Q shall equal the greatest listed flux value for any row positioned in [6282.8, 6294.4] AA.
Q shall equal 0.5865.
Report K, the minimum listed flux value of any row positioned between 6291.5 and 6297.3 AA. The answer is 0.4753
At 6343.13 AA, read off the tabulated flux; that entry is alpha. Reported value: 0.5119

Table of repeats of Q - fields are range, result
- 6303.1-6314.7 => 0.5876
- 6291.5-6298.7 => 0.5137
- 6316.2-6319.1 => 0.5418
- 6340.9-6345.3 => 0.5498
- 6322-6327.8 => 0.5563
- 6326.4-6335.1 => 0.5972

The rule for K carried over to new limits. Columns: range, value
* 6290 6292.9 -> 0.4969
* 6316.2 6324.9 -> 0.5112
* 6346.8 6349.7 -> 0.5291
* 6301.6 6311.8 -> 0.4798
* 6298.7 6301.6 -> 0.5219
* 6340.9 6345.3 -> 0.5119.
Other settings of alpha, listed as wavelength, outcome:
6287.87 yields 0.5812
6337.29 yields 0.5497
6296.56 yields 0.4753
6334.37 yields 0.5972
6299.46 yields 0.5484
